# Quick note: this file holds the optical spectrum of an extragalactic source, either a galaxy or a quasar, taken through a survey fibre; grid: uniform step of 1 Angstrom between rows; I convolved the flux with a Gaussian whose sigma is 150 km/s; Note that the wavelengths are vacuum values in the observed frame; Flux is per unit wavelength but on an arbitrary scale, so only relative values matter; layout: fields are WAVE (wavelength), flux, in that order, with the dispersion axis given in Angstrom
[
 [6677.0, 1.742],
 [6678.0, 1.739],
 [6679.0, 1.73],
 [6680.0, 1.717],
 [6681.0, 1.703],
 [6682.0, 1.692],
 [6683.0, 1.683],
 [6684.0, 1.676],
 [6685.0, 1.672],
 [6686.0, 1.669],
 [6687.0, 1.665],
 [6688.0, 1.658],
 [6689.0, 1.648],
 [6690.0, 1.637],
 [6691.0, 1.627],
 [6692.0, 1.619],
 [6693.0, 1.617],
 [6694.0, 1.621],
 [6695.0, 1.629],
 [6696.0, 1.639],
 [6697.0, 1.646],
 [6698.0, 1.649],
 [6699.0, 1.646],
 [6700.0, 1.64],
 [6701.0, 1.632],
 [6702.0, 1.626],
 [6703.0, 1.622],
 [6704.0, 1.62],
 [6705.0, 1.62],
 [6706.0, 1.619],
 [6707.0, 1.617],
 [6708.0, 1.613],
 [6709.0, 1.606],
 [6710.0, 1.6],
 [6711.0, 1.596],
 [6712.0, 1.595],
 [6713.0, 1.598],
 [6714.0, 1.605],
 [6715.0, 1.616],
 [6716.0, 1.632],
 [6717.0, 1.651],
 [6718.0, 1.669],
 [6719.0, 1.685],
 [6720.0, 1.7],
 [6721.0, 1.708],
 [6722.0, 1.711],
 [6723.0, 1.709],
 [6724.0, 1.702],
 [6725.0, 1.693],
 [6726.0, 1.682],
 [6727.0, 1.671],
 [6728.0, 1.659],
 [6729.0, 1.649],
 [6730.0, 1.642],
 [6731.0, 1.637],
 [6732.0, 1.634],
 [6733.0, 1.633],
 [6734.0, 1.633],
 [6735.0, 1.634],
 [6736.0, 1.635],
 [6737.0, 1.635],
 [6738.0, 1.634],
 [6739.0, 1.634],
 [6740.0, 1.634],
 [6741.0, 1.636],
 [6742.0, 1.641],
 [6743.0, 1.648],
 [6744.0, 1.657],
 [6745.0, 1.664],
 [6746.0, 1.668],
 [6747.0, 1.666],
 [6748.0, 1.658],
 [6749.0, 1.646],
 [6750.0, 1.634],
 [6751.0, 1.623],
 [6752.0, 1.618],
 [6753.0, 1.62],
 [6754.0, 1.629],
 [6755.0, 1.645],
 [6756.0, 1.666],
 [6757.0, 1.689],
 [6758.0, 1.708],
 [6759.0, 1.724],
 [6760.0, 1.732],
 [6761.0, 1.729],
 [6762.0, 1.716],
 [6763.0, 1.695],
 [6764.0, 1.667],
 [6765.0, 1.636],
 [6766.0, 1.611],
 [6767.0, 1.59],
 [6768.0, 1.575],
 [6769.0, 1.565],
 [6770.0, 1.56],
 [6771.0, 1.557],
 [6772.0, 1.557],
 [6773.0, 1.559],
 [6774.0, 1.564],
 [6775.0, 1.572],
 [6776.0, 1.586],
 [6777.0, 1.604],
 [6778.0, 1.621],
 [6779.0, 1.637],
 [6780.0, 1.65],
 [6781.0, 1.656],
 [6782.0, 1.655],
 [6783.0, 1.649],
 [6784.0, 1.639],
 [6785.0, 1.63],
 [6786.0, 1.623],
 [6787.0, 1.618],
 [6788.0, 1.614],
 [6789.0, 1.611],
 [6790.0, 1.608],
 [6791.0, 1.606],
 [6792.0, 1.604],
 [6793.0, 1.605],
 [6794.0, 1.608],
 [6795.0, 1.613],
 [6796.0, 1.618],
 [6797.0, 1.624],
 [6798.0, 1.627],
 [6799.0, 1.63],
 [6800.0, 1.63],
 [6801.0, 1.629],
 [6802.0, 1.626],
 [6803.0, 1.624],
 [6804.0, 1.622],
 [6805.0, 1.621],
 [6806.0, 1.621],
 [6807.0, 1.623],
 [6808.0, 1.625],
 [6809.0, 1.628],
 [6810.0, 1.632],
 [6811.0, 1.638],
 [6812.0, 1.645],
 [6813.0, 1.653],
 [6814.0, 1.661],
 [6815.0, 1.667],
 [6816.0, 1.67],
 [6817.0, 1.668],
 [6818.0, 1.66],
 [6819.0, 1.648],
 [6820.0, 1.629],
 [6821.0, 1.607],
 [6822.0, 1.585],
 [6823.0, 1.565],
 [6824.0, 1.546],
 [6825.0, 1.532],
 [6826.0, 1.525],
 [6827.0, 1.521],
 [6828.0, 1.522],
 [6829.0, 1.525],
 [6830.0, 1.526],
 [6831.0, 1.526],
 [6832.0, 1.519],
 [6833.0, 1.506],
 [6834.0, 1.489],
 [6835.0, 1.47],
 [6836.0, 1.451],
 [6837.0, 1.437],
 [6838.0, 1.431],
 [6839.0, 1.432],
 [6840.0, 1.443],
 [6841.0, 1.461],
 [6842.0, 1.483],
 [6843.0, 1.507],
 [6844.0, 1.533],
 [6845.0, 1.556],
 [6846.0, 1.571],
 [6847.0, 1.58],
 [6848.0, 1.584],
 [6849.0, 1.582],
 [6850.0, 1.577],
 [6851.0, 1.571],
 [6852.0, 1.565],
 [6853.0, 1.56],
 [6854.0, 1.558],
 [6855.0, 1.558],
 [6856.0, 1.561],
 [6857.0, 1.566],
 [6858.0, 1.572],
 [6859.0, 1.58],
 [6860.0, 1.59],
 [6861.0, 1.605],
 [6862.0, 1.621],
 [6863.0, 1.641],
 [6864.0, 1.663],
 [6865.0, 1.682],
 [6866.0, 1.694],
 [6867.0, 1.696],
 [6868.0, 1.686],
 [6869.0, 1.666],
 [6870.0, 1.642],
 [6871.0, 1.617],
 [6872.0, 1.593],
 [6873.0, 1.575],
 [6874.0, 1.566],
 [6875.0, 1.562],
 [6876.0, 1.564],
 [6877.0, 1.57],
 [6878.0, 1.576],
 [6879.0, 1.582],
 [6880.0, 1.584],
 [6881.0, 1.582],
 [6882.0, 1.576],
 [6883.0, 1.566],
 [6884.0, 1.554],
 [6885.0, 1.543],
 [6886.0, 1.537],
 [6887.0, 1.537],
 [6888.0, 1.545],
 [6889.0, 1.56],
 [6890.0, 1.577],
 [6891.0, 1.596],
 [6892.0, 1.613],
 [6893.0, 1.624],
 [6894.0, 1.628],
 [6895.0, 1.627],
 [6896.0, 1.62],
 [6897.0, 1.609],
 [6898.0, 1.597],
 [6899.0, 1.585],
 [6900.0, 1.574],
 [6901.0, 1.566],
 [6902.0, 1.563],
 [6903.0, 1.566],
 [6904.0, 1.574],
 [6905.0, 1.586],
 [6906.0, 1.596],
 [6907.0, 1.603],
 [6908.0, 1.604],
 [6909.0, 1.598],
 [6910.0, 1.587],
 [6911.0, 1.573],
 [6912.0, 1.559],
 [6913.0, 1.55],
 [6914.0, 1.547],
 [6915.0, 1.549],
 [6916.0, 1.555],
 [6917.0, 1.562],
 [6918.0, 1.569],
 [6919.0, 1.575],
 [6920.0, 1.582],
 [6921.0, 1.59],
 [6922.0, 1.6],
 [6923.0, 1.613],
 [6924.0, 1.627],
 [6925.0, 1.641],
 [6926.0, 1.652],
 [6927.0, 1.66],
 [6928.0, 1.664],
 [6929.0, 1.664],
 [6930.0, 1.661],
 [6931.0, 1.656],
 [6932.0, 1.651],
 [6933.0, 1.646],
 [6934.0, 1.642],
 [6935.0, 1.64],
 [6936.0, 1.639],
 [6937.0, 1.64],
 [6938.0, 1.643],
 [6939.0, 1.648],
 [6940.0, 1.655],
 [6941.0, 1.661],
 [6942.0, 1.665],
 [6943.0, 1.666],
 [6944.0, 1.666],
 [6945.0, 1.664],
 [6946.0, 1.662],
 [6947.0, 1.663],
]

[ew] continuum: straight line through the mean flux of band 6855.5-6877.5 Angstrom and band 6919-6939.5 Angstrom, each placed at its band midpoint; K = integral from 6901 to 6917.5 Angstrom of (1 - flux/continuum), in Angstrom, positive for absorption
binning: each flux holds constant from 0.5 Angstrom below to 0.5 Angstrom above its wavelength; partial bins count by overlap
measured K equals 0.57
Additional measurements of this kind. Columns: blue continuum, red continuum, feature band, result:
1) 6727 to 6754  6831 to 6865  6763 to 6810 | -0.4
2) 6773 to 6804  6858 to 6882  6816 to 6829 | 0.3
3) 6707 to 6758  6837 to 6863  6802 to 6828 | -0.6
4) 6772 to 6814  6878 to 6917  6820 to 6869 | 1.4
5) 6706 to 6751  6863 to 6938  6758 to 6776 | 0.1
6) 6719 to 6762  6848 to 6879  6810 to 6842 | 1.3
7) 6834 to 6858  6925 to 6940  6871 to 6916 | 0.4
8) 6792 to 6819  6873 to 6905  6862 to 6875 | -0.4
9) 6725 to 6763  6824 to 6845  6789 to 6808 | -0.7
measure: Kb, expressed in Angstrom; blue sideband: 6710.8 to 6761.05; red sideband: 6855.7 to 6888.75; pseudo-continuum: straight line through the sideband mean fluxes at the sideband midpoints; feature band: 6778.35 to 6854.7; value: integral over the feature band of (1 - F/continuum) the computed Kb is 1.7 Angstrom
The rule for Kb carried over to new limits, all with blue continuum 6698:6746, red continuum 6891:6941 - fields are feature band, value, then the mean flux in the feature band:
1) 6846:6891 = 0.74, 1.59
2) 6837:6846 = 0.77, 1.48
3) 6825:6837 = 0.87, 1.51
